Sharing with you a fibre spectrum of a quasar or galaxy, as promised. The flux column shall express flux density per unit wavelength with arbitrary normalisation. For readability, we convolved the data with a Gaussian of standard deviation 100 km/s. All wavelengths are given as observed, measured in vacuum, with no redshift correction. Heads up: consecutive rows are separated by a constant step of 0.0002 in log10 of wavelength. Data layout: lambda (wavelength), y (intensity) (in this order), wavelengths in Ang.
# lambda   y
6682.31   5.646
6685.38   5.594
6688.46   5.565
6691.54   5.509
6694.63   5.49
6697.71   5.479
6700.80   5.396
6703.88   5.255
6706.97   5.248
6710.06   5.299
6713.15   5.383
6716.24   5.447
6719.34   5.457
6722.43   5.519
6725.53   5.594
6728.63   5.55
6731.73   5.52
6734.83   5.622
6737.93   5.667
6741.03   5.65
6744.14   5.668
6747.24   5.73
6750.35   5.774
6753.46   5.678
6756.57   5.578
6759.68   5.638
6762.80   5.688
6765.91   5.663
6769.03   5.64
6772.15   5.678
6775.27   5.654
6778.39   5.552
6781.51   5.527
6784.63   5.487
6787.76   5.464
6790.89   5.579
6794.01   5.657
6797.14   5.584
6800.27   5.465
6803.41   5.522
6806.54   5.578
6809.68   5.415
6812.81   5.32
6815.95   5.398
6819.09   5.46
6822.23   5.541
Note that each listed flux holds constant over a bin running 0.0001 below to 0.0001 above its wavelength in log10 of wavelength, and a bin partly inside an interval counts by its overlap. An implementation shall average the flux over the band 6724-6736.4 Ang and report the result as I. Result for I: 5.57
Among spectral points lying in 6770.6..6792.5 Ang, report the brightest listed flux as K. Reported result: 5.678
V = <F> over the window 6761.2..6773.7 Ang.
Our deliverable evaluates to 5.66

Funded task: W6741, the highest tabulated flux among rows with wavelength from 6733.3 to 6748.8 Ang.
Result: 5.73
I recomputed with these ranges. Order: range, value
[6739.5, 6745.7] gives 5.66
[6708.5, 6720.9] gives 5.4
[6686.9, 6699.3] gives 5.51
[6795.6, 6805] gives 5.52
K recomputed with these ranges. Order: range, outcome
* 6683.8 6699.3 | 5.594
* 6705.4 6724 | 5.519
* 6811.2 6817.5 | 5.398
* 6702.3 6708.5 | 5.255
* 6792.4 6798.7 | 5.657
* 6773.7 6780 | 5.654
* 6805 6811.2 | 5.578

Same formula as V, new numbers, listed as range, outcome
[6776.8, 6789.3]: 5.51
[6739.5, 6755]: 5.7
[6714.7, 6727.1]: 5.5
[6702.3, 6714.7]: 5.3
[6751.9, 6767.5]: 5.65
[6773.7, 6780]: 5.6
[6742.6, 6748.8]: 5.7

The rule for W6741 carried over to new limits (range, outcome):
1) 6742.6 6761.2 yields 5.774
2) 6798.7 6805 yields 5.522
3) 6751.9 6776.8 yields 5.688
